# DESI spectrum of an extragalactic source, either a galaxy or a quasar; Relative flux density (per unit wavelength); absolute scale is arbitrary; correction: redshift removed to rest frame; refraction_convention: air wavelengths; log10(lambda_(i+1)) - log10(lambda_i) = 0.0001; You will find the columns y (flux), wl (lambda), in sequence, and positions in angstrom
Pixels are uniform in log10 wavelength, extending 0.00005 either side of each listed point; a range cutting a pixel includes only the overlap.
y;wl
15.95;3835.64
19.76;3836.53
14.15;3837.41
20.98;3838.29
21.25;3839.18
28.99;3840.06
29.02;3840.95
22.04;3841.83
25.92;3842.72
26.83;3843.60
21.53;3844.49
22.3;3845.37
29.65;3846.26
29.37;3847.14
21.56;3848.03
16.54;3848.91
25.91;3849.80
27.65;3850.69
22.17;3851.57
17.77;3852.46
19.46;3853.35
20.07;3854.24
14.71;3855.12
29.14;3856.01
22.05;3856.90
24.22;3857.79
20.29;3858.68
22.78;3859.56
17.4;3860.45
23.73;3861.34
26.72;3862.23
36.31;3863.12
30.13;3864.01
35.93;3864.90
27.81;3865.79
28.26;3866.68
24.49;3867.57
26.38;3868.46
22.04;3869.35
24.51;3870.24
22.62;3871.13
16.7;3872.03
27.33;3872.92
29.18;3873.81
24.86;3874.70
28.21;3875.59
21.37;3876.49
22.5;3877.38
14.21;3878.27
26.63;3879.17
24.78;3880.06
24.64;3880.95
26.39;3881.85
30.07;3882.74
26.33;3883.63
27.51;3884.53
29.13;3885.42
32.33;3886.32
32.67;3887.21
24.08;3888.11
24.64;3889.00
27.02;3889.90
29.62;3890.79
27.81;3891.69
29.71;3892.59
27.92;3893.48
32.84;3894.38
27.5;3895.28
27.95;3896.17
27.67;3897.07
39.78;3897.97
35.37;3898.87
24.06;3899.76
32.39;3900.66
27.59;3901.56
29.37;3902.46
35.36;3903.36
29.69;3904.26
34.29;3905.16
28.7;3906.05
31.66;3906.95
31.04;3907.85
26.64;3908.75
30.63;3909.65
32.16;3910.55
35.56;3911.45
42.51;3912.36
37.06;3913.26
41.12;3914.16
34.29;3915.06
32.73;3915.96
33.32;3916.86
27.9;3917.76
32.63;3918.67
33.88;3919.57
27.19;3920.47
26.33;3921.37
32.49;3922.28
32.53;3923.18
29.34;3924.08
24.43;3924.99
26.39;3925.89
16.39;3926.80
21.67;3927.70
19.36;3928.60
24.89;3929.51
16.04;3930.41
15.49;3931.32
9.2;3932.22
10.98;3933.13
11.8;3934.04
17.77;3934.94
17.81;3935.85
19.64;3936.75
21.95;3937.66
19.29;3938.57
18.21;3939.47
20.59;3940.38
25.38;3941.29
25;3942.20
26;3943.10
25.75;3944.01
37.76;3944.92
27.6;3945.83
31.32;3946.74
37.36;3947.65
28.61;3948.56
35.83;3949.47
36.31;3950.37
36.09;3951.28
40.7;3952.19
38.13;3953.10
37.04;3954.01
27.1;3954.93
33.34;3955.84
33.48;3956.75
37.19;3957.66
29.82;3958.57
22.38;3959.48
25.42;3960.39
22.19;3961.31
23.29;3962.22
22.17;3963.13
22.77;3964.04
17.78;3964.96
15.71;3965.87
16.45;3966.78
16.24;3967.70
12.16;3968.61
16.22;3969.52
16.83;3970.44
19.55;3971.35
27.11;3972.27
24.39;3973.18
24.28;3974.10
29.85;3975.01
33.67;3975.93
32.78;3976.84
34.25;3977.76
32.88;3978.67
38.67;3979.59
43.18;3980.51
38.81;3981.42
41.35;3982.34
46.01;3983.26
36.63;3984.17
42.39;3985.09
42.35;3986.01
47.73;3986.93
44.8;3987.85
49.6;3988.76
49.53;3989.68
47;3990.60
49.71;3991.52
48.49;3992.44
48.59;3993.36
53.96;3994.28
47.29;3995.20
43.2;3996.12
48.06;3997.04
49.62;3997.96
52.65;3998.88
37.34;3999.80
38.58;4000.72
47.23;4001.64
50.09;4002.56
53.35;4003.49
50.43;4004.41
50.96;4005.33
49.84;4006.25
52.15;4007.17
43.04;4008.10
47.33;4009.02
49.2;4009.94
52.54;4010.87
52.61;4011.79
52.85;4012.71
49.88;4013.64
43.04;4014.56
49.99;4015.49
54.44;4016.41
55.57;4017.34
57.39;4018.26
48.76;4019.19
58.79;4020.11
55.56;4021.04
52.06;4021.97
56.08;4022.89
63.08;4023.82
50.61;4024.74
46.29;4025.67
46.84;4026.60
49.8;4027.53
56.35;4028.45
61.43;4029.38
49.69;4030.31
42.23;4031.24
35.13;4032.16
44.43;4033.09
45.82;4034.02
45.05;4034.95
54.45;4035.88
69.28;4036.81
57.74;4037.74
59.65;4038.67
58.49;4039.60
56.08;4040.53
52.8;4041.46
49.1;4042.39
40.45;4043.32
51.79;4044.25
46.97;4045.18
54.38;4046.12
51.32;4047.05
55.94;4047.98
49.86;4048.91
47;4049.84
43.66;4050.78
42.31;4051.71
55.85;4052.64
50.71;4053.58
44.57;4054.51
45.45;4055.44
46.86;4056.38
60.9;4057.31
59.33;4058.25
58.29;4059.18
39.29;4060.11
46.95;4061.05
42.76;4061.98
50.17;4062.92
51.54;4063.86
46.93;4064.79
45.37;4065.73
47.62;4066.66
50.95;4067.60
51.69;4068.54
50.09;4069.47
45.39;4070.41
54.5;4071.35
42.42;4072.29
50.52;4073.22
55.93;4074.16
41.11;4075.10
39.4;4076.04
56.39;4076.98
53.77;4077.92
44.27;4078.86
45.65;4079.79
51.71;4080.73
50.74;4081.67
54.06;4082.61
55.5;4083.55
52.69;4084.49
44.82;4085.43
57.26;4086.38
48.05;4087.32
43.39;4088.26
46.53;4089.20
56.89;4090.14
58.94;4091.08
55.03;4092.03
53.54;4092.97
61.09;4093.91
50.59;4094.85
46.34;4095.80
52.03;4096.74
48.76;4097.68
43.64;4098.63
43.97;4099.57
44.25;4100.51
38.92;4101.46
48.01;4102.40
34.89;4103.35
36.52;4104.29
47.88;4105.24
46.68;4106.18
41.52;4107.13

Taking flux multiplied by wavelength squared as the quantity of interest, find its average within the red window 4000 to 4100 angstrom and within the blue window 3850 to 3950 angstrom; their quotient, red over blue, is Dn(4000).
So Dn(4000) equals 2.04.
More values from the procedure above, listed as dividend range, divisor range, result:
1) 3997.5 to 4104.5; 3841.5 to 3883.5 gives 2.25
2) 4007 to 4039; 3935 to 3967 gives 1.96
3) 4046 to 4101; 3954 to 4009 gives 1.42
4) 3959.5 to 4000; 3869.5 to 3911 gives 1.30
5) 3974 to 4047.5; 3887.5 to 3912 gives 1.70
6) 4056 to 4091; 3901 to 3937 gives 1.98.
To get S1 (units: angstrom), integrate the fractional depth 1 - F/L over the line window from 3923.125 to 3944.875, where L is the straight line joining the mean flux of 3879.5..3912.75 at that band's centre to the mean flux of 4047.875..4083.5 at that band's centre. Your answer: 8.5 angstrom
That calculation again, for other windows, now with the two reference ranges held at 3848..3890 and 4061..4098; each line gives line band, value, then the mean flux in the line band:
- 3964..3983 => 5.49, 26.7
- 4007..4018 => -2.16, 50.3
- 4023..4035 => -1.46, 49.3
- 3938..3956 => 2.11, 30.3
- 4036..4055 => -2.48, 51.9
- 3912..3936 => 4.13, 25.8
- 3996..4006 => -1.70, 47.6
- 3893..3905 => -0.94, 30.7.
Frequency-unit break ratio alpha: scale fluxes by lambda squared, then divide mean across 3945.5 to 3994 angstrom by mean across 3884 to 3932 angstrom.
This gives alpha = 1.16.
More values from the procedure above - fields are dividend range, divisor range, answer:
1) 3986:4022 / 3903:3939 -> 1.93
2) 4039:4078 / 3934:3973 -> 2.05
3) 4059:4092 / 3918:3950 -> 2.19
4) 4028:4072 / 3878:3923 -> 1.79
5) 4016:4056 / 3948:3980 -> 1.94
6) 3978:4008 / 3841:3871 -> 2.01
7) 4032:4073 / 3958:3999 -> 1.51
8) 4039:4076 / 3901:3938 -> 1.96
